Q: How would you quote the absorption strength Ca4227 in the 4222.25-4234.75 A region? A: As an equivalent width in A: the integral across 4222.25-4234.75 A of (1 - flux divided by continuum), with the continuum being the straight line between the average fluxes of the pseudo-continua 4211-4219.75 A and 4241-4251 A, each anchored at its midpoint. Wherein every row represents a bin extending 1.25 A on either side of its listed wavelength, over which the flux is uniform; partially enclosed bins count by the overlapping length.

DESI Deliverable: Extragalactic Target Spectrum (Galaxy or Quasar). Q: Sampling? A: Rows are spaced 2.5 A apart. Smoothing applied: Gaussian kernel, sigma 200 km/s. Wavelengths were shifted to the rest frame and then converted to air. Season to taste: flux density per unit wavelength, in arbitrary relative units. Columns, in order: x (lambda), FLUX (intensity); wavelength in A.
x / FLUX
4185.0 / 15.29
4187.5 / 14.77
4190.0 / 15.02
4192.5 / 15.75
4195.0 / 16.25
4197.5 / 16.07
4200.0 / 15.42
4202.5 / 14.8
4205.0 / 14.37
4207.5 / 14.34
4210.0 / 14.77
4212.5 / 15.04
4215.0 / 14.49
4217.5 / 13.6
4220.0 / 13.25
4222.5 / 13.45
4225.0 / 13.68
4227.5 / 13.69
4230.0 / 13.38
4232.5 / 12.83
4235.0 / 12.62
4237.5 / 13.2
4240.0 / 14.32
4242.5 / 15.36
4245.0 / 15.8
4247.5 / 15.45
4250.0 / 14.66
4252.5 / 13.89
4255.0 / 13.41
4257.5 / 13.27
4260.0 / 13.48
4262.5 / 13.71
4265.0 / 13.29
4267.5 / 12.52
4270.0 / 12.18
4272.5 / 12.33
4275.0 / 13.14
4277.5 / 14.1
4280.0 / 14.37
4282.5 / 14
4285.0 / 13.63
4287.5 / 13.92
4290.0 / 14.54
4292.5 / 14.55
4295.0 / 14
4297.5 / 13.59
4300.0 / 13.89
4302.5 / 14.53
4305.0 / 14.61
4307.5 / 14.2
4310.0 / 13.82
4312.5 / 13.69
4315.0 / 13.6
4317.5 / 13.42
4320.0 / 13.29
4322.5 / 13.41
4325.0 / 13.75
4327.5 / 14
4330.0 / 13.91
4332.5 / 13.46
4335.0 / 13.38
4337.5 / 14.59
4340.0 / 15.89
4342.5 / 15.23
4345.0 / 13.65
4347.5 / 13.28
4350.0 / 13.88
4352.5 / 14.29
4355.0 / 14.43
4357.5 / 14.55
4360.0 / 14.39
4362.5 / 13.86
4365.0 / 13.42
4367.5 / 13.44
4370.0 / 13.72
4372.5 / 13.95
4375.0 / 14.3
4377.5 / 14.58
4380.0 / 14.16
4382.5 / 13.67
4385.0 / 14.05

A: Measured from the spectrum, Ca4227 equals 1.2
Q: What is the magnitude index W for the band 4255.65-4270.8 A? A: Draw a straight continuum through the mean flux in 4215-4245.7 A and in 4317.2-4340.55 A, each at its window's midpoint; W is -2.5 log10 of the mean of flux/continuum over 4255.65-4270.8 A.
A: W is 0.055 mag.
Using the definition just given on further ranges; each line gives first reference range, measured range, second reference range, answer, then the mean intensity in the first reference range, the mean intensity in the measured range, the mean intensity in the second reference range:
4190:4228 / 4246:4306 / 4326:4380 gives 0.05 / 14.6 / 13.8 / 14.1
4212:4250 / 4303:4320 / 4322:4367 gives 0.01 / 14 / 13.9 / 14.1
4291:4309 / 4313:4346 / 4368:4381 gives 0.01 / 14.2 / 14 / 14.1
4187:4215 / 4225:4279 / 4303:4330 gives 0.07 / 15.1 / 13.7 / 13.8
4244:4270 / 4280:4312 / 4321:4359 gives -0.01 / 13.8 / 14.1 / 14.1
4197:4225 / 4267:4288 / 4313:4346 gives 0.06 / 14.4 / 13.4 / 14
